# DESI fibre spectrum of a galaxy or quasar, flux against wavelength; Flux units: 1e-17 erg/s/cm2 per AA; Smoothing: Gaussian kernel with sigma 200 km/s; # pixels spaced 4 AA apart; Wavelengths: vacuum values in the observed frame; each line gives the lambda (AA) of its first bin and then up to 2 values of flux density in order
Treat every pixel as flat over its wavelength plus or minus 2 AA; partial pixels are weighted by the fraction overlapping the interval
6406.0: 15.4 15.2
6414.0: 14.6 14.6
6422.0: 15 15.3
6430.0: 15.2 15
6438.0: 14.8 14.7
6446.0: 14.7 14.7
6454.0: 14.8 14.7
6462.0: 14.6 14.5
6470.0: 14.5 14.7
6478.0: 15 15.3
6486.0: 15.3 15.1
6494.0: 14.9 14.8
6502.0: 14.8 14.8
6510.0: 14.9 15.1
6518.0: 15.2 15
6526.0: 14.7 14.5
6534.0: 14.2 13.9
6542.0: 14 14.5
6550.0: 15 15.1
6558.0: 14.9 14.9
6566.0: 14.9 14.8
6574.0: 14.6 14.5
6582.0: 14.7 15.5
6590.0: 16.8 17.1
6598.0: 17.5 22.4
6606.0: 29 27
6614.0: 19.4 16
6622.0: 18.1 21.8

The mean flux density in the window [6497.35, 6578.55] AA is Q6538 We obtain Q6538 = 14.7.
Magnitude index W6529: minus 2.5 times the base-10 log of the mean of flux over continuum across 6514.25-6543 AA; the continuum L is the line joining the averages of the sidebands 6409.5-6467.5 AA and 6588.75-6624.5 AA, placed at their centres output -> 0.22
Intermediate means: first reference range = 14.8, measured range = 14.6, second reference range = 20.5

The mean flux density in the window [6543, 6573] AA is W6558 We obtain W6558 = 14.8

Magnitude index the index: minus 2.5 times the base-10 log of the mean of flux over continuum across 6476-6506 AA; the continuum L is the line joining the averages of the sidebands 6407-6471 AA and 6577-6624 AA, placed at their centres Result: 0.08 mag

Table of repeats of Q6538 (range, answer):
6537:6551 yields 14.3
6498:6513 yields 14.8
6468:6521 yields 15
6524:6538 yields 14.4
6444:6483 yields 14.7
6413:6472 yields 14.8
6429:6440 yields 15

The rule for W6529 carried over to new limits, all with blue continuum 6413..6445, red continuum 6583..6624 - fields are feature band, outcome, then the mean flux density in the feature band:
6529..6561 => 0.24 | 14.5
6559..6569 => 0.24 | 14.9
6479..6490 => 0.08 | 15.2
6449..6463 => 0.07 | 14.7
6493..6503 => 0.14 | 14.8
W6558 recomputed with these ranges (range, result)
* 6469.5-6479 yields 14.7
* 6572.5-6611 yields 18.8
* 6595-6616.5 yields 22.6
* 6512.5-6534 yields 14.8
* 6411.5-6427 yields 14.9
